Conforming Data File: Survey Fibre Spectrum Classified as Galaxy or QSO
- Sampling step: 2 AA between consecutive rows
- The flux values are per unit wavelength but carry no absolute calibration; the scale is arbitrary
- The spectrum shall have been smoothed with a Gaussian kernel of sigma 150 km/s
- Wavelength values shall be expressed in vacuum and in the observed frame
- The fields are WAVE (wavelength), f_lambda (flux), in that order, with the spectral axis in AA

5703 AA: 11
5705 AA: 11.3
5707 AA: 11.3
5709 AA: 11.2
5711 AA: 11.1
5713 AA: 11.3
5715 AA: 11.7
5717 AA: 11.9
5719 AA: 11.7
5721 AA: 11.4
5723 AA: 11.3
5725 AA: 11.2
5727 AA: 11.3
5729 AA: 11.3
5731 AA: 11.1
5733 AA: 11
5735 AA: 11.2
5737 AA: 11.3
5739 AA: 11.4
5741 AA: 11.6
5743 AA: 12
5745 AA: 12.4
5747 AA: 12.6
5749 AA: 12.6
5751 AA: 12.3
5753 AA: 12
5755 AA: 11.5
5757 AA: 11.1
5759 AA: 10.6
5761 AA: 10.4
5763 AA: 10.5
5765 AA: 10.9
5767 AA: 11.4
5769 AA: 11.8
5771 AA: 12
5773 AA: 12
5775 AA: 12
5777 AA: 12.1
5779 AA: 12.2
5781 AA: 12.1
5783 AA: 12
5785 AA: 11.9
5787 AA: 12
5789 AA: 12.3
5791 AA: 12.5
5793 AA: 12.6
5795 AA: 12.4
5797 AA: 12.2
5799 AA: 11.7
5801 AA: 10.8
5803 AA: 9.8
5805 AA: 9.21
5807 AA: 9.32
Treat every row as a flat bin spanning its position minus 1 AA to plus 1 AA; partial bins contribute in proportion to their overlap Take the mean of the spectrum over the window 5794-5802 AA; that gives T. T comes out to 11.8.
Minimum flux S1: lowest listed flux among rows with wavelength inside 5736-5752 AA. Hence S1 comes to 11.3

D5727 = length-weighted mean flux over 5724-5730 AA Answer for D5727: 11.3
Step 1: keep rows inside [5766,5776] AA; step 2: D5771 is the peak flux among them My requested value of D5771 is 12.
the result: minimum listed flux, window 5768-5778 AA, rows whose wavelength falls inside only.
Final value 11.8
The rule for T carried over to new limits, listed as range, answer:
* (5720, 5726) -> 11.3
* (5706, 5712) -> 11.2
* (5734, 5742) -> 11.4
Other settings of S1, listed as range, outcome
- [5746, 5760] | 10.6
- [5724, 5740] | 11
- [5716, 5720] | 11.7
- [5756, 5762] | 10.4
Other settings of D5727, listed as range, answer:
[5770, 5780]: 12.1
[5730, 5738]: 11.2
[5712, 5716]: 11.5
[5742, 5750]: 12.4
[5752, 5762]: 11.1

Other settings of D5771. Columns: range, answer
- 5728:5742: 11.6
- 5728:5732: 11.3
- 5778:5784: 12.2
